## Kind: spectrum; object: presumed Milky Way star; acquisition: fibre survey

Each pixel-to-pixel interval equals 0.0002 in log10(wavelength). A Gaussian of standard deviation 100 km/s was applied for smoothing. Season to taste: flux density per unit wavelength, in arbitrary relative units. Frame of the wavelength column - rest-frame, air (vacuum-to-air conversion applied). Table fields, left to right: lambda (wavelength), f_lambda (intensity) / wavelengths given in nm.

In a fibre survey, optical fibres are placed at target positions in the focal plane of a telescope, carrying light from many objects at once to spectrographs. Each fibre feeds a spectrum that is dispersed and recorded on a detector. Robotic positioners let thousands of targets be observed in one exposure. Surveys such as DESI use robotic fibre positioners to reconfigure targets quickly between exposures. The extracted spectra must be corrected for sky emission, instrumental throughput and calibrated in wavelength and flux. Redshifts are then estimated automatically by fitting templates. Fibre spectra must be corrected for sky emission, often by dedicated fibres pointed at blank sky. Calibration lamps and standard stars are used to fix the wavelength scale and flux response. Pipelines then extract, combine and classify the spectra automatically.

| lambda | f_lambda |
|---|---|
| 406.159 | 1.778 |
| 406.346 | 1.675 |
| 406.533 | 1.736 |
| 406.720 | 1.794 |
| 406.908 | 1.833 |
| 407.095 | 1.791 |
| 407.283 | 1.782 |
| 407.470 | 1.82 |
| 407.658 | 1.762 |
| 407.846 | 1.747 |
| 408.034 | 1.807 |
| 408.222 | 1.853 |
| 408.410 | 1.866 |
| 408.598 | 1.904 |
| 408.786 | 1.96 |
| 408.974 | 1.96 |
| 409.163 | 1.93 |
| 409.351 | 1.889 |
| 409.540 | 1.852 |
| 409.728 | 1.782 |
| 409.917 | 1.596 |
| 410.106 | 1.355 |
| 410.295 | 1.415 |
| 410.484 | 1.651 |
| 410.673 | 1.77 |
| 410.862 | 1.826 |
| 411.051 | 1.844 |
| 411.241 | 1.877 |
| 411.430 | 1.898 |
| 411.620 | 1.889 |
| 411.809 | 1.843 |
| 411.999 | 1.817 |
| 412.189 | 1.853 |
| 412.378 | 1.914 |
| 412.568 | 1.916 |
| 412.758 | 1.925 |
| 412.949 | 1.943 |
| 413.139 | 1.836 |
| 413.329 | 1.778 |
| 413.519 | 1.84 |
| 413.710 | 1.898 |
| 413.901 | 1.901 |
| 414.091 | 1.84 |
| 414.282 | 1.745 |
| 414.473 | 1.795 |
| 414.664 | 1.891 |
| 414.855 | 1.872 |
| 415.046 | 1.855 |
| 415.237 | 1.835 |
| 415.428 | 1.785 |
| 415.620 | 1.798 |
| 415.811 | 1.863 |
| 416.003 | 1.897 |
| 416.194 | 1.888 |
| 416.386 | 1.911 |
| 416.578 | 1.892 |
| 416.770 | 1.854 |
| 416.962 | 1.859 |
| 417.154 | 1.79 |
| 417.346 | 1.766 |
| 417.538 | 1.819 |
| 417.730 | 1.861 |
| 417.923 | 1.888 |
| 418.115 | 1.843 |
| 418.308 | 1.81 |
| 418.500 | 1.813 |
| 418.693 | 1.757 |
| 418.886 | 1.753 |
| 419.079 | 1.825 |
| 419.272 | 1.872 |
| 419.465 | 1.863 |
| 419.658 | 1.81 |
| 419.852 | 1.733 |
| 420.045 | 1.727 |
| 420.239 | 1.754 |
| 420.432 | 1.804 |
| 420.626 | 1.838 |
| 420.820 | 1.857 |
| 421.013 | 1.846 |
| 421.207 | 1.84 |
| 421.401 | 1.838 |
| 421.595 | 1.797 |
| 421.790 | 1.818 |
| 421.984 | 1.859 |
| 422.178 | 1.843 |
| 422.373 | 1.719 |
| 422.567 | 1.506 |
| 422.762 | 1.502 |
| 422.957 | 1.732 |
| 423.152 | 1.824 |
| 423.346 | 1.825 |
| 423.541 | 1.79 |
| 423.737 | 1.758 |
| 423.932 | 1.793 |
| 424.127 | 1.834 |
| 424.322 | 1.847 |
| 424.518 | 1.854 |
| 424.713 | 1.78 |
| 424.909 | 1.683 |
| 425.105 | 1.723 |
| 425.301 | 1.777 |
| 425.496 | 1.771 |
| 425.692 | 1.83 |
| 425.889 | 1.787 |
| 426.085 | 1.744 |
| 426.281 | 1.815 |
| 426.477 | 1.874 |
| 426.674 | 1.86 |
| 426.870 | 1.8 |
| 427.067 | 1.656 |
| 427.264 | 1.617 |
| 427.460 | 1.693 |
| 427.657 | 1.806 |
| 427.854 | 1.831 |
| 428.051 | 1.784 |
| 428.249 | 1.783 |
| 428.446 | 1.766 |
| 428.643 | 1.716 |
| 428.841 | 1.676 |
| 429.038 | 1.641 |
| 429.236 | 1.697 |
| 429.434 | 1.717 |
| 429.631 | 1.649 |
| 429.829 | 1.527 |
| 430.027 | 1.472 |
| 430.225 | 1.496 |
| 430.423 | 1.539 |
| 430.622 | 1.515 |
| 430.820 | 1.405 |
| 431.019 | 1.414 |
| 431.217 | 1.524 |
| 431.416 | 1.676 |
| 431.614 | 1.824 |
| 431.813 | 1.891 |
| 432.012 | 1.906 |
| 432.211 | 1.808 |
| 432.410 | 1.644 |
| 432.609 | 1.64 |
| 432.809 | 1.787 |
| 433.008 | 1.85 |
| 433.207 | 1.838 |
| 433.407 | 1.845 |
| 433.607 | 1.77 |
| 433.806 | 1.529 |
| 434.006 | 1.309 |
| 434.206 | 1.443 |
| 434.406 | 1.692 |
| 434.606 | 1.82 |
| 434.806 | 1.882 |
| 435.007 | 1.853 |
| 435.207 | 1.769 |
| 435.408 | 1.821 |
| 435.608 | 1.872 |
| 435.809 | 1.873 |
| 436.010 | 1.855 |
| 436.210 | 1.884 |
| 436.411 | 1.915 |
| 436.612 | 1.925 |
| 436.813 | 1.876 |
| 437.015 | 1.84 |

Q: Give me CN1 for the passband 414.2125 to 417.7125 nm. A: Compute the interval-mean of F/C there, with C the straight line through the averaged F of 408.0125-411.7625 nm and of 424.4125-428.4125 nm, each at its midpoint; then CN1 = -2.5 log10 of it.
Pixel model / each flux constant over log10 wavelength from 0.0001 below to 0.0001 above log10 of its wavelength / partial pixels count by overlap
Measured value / -0.03 mag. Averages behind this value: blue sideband 1.8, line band 1.84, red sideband 1.77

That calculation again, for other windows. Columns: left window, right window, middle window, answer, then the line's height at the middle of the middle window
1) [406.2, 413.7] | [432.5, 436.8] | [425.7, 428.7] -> 0.01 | 1.78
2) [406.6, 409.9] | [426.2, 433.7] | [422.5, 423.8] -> 0.02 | 1.75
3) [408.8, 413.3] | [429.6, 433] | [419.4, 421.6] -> -0.05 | 1.73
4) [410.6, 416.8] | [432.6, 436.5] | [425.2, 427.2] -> 0.01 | 1.8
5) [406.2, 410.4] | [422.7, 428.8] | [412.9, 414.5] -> -0.04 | 1.77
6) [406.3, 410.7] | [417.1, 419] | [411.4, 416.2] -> -0.04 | 1.79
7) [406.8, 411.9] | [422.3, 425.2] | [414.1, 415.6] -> -0.03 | 1.78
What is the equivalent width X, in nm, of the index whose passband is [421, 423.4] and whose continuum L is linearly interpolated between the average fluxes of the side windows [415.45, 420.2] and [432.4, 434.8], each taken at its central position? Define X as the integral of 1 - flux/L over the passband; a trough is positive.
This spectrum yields 0.04 nm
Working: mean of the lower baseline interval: 1.83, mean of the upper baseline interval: 1.69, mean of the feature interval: 1.76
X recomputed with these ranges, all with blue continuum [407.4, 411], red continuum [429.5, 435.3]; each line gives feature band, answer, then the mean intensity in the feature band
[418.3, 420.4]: -0.08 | 1.79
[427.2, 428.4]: -0.05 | 1.76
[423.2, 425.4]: -0.11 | 1.79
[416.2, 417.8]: -0.10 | 1.85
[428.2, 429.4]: -0.02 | 1.71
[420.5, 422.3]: -0.12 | 1.83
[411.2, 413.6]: -0.15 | 1.87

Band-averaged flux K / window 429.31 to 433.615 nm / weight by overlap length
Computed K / 1.67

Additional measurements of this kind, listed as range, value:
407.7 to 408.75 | 1.84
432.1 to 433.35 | 1.77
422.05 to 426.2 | 1.76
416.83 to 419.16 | 1.82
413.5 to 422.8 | 1.82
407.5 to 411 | 1.78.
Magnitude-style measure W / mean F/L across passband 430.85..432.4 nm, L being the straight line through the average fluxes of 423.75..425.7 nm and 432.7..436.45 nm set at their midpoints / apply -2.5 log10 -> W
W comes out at 0.04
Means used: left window 1.79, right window 1.77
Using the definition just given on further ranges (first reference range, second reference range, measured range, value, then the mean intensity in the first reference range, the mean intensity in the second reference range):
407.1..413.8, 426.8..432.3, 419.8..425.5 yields -0.03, 1.82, 1.67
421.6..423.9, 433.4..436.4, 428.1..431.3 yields 0.10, 1.75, 1.75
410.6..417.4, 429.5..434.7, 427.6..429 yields -0.04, 1.85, 1.65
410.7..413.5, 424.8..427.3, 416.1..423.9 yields 0.01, 1.87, 1.77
